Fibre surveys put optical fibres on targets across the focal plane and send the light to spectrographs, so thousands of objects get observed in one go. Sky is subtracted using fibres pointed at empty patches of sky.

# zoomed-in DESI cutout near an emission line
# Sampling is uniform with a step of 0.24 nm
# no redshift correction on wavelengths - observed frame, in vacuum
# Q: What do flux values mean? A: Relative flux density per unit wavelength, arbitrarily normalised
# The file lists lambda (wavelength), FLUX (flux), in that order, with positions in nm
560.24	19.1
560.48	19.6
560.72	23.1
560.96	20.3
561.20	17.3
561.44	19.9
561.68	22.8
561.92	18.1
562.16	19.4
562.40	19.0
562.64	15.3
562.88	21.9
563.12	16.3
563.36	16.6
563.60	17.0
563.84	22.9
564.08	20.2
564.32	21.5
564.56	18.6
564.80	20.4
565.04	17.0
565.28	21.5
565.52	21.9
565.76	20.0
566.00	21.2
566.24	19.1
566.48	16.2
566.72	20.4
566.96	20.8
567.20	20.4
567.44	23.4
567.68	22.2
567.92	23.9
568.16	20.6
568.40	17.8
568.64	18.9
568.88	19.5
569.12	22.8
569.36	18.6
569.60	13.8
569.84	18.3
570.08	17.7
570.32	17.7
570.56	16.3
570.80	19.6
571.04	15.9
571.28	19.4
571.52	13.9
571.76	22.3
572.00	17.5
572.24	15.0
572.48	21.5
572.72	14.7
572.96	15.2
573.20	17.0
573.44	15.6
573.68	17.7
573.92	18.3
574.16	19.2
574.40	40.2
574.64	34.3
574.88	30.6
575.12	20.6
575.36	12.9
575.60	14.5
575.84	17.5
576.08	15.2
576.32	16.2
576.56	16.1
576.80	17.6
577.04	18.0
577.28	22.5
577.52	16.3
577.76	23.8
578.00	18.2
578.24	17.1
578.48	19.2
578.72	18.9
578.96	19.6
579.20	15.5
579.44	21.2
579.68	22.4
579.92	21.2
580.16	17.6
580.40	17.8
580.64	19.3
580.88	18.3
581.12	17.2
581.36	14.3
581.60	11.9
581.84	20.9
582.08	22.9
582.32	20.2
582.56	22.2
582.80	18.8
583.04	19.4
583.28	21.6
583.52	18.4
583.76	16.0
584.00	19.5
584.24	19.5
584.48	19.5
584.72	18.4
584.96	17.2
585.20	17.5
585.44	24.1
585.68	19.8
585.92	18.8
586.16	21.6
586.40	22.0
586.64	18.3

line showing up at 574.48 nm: Hbeta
